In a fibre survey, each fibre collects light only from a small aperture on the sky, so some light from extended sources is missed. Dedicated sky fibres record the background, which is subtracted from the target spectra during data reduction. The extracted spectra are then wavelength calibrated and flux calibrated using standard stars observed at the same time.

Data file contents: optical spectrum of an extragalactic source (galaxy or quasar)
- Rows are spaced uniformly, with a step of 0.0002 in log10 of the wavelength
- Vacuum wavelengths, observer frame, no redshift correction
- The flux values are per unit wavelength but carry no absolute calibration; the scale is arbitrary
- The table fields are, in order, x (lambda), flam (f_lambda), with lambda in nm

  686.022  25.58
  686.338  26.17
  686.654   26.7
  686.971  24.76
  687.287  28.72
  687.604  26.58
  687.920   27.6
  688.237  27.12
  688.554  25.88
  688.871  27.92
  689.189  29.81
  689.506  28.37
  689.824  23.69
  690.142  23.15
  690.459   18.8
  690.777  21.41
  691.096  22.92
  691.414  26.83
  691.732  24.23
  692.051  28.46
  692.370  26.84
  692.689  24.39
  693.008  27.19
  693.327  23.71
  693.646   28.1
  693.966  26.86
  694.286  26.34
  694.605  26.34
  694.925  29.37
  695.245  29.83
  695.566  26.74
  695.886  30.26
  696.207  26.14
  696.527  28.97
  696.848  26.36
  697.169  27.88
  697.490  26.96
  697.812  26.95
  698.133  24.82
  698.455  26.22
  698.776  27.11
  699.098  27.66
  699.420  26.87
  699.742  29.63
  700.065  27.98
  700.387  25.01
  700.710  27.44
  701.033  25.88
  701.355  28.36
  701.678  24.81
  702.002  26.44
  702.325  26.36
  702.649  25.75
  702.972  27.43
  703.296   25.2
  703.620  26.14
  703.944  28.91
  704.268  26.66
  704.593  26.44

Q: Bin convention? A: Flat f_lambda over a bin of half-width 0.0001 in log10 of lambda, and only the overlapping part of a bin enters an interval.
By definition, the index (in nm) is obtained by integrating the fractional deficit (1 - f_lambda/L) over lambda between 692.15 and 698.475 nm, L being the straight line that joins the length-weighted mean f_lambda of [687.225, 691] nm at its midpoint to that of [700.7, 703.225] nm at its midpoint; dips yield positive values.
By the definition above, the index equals -0.25 nm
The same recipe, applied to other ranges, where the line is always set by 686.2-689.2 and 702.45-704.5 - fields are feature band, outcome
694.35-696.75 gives -0.11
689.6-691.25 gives 0.29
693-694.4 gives 0.03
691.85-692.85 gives 0.02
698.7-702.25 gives -0.04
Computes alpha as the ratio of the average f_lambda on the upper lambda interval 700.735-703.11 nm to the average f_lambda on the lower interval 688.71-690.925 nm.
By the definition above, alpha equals 1.1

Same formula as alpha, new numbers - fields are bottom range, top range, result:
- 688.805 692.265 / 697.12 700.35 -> 1.08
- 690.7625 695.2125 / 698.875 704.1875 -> 1.03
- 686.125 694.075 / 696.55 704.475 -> 1.04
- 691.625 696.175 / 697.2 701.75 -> 0.99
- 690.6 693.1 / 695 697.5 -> 1.11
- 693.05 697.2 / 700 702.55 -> 0.96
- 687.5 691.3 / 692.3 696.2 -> 1.07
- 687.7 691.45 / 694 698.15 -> 1.09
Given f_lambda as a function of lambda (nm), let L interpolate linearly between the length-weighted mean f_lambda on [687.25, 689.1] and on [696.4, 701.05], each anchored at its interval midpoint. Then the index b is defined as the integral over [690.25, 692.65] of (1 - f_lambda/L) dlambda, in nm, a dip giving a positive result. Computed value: 0.27 nm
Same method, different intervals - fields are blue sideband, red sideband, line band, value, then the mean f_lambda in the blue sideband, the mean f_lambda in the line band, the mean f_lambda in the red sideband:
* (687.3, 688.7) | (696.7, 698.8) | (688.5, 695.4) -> 0.232 nm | 27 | 25.9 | 26.6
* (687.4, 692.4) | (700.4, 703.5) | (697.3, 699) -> -0.025 nm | 25.6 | 26.5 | 26.3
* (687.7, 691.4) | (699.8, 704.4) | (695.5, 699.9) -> -0.197 nm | 25.2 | 27.3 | 26.7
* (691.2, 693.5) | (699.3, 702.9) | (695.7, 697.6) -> -0.103 nm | 25.9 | 27.8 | 26.8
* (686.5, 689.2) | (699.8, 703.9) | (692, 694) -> 0.038 nm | 27.1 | 26.4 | 26.6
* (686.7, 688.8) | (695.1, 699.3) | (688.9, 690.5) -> 0.087 nm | 26.8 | 25.5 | 27.4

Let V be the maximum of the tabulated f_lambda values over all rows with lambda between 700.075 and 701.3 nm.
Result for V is 27.44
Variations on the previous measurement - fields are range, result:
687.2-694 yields 29.81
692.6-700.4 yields 30.26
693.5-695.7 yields 29.83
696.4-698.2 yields 28.97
